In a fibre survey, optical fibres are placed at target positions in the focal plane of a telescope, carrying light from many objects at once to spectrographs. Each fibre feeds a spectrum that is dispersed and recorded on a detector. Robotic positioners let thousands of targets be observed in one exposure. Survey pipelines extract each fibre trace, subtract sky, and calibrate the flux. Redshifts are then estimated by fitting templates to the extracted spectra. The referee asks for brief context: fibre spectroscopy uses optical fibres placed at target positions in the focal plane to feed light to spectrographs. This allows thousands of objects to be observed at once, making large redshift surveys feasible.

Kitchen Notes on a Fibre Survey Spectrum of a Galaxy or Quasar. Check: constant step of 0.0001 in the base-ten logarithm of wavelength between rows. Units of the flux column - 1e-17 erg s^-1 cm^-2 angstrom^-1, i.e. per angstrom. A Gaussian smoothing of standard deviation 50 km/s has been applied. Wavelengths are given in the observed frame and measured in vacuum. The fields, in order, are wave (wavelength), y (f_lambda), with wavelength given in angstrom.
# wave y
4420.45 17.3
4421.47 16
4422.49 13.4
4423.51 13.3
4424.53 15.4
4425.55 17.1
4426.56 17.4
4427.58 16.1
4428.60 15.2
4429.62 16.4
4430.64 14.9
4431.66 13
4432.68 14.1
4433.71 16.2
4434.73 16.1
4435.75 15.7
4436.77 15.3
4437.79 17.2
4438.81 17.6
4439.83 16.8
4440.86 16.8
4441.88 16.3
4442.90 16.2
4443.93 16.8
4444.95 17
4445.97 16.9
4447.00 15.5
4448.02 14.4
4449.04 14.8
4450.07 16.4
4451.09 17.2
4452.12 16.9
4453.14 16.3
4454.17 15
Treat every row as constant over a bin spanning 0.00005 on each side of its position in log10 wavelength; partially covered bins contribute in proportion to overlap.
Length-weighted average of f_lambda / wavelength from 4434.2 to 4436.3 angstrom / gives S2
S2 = 15.9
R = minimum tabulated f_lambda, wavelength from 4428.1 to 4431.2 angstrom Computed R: 14.9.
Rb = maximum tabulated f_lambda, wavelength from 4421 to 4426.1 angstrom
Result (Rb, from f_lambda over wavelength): 17.1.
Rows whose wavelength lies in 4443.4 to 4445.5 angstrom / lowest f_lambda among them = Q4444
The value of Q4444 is 16.8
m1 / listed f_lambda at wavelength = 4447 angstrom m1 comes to 15.5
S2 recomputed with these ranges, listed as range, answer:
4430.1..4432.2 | 14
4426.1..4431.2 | 16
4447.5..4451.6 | 15.7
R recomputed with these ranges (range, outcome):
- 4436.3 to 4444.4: 15.3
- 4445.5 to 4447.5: 15.5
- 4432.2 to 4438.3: 14.1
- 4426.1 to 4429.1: 15.2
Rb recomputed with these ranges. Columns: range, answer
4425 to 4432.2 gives 17.4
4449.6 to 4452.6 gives 17.2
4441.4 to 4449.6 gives 17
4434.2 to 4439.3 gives 17.6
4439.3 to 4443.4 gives 16.8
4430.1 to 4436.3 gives 16.2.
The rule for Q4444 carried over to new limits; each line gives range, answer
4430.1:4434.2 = 13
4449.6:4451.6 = 16.4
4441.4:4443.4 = 16.2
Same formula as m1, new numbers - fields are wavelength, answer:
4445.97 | 16.9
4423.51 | 13.3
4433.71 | 16.2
